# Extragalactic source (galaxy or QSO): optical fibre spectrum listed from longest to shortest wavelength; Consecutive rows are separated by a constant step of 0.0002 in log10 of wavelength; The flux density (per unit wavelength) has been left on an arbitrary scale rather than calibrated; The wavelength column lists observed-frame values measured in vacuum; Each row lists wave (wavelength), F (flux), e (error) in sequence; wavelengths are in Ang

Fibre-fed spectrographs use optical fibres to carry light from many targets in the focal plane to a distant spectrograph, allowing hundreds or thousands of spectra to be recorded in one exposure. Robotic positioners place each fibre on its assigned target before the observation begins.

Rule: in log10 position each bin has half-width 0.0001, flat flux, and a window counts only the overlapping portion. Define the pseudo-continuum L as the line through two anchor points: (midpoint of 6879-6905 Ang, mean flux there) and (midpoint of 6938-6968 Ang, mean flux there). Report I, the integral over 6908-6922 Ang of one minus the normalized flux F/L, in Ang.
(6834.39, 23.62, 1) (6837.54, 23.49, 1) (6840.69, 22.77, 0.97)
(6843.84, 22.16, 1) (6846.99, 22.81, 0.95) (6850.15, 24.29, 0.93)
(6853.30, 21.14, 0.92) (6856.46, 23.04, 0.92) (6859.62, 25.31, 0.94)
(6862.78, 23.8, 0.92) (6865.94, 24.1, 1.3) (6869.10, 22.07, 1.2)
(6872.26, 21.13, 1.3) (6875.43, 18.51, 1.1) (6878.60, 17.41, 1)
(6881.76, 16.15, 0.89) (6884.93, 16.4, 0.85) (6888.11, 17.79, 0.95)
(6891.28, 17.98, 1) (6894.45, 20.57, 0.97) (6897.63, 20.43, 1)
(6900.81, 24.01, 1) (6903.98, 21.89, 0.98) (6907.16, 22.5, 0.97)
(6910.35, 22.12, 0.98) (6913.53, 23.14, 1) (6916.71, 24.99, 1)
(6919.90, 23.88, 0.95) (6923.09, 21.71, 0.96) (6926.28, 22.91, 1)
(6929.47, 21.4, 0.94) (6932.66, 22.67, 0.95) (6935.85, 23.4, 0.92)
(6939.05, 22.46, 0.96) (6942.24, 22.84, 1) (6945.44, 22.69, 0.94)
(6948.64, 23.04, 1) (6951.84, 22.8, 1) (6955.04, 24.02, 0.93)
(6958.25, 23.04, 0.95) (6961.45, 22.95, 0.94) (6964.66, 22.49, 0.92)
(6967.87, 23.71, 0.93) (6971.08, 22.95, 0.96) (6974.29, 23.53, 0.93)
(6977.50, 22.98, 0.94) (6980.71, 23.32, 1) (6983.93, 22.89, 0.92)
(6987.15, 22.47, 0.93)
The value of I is -1.9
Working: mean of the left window 19.3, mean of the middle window 23.4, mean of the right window 23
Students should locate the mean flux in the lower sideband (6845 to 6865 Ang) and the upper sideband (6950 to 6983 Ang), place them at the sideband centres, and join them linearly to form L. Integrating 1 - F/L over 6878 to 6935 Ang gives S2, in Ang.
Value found 5.4 Ang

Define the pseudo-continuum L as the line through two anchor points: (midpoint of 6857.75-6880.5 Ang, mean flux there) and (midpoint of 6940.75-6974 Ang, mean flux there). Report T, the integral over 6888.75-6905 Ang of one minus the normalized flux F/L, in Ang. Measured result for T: 1.0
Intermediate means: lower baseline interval 21.7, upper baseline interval 23.1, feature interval 20.8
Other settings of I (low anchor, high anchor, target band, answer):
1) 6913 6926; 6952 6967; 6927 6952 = 0.6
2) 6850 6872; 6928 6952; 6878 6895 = 4.0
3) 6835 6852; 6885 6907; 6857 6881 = 0.2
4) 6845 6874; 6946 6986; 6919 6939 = 0.4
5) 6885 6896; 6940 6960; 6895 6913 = -2.5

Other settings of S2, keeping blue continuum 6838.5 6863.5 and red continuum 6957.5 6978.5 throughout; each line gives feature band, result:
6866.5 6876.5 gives 0.91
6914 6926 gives -0.16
